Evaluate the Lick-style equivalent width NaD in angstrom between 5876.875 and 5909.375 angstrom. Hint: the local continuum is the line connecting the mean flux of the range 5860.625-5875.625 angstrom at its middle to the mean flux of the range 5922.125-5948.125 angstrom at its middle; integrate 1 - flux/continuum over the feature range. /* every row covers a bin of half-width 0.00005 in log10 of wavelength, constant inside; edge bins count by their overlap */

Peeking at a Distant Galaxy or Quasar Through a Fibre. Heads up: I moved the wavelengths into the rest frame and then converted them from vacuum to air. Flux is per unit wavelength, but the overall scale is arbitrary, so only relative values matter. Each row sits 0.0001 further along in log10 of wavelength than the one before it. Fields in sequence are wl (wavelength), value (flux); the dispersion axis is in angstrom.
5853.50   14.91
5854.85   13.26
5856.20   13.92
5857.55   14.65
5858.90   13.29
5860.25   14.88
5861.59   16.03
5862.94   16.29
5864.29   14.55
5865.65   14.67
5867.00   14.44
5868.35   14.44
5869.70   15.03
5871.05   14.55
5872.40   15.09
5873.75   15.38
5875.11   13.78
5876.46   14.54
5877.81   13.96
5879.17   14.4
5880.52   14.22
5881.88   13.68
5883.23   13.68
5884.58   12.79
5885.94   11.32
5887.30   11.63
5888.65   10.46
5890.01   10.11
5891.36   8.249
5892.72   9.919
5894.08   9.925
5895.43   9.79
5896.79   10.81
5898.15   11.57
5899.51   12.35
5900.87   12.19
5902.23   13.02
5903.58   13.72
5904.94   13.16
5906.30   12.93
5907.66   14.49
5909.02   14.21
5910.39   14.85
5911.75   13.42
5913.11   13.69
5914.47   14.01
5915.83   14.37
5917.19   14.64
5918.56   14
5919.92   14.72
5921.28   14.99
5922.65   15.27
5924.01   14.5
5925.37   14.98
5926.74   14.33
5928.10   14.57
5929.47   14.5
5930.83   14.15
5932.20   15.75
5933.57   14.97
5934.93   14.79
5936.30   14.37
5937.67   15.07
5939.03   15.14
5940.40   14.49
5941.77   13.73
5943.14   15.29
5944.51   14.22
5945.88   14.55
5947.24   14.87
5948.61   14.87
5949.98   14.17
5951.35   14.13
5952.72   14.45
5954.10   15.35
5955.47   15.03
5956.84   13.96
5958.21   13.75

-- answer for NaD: 5.8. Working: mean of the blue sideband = 14.9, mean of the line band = 12.2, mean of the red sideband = 14.7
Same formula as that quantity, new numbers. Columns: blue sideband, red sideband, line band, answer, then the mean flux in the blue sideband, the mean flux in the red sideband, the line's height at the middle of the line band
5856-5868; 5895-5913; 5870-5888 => 0.29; 14.8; 12.9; 14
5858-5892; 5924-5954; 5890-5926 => 3.00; 13.7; 14.6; 14.2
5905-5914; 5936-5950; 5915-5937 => -0.65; 13.9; 14.6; 14.3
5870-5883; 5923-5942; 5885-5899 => 3.90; 14.4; 14.7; 14.5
